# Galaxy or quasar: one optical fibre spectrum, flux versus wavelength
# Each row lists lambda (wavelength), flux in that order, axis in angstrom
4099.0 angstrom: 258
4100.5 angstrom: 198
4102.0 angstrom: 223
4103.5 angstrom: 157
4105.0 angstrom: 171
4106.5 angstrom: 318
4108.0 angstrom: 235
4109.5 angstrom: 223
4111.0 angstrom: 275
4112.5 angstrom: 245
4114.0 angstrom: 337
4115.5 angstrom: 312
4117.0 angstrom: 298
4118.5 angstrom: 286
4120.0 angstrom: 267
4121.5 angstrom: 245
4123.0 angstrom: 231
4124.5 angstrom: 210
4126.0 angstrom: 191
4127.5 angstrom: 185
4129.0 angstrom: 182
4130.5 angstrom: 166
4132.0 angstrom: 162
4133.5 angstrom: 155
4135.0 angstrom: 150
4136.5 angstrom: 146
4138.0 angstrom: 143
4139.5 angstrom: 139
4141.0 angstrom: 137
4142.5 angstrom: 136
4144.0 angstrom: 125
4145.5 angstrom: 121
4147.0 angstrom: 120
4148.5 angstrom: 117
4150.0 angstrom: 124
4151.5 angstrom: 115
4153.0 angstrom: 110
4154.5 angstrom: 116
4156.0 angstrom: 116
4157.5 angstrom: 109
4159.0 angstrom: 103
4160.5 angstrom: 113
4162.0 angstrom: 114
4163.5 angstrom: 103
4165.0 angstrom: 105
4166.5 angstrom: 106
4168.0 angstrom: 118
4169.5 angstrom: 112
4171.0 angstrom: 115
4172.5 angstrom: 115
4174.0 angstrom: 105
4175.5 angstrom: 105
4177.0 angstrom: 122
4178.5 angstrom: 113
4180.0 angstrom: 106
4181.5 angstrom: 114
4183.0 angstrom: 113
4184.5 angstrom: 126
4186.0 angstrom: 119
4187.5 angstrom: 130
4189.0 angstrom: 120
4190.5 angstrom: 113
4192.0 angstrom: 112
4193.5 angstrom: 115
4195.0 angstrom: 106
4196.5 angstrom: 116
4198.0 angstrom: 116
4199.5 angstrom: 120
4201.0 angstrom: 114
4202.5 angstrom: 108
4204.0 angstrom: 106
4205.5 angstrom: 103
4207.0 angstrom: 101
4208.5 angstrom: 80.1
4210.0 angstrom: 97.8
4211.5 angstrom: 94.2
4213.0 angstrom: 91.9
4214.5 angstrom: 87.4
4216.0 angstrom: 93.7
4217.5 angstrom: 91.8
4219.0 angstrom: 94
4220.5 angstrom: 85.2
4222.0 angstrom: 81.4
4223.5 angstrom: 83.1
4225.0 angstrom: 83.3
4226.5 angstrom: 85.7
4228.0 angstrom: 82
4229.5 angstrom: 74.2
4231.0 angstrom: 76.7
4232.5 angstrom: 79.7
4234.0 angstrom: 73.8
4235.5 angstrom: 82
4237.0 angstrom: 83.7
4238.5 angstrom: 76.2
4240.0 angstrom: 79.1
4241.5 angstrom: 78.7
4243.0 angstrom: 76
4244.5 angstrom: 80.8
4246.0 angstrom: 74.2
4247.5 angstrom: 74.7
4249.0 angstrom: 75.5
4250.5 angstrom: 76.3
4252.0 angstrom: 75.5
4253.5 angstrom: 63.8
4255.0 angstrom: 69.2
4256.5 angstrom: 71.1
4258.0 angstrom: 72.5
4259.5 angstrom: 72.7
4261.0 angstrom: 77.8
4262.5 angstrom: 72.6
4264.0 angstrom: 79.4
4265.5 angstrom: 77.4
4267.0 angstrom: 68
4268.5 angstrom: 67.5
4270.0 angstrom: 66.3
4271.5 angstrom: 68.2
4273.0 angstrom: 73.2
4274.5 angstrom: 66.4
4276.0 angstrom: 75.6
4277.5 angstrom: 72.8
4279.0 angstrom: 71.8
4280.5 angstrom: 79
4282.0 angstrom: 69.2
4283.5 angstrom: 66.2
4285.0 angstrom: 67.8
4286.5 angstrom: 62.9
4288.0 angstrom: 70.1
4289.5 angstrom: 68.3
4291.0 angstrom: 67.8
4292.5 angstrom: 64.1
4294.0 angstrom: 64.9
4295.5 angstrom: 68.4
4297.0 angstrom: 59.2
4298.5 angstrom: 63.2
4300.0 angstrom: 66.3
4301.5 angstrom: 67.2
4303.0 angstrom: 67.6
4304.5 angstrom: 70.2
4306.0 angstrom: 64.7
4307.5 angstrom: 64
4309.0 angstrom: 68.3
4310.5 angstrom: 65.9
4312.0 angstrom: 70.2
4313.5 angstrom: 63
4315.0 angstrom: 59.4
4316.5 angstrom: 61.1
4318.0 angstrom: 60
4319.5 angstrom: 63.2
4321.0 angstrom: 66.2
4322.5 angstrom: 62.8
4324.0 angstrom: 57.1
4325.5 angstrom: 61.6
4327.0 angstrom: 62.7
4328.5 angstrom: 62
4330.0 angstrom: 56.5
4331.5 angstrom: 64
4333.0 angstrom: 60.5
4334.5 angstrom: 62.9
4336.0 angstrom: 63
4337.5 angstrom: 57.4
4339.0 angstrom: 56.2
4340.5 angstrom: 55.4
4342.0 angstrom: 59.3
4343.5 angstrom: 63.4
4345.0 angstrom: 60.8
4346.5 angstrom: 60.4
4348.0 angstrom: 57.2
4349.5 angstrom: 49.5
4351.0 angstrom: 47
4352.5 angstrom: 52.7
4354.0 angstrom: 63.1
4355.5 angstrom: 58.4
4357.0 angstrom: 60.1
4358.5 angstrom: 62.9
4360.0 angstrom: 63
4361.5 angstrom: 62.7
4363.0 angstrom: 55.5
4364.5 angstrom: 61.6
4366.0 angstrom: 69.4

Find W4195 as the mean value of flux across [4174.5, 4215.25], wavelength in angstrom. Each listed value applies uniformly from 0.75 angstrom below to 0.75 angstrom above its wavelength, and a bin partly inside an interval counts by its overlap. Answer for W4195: 109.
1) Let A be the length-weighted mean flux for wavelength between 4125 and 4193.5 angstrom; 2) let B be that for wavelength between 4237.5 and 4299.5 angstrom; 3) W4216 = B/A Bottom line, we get 0.57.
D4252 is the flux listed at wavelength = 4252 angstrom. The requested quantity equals 75.5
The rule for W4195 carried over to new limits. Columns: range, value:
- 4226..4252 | 78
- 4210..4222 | 91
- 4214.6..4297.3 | 74.9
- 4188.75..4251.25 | 91.3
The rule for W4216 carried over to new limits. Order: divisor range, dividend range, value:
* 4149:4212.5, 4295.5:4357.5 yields 0.55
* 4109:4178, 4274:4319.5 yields 0.41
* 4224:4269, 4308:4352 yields 0.80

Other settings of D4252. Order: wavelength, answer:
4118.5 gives 286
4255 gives 69.2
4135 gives 150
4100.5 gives 198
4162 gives 114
